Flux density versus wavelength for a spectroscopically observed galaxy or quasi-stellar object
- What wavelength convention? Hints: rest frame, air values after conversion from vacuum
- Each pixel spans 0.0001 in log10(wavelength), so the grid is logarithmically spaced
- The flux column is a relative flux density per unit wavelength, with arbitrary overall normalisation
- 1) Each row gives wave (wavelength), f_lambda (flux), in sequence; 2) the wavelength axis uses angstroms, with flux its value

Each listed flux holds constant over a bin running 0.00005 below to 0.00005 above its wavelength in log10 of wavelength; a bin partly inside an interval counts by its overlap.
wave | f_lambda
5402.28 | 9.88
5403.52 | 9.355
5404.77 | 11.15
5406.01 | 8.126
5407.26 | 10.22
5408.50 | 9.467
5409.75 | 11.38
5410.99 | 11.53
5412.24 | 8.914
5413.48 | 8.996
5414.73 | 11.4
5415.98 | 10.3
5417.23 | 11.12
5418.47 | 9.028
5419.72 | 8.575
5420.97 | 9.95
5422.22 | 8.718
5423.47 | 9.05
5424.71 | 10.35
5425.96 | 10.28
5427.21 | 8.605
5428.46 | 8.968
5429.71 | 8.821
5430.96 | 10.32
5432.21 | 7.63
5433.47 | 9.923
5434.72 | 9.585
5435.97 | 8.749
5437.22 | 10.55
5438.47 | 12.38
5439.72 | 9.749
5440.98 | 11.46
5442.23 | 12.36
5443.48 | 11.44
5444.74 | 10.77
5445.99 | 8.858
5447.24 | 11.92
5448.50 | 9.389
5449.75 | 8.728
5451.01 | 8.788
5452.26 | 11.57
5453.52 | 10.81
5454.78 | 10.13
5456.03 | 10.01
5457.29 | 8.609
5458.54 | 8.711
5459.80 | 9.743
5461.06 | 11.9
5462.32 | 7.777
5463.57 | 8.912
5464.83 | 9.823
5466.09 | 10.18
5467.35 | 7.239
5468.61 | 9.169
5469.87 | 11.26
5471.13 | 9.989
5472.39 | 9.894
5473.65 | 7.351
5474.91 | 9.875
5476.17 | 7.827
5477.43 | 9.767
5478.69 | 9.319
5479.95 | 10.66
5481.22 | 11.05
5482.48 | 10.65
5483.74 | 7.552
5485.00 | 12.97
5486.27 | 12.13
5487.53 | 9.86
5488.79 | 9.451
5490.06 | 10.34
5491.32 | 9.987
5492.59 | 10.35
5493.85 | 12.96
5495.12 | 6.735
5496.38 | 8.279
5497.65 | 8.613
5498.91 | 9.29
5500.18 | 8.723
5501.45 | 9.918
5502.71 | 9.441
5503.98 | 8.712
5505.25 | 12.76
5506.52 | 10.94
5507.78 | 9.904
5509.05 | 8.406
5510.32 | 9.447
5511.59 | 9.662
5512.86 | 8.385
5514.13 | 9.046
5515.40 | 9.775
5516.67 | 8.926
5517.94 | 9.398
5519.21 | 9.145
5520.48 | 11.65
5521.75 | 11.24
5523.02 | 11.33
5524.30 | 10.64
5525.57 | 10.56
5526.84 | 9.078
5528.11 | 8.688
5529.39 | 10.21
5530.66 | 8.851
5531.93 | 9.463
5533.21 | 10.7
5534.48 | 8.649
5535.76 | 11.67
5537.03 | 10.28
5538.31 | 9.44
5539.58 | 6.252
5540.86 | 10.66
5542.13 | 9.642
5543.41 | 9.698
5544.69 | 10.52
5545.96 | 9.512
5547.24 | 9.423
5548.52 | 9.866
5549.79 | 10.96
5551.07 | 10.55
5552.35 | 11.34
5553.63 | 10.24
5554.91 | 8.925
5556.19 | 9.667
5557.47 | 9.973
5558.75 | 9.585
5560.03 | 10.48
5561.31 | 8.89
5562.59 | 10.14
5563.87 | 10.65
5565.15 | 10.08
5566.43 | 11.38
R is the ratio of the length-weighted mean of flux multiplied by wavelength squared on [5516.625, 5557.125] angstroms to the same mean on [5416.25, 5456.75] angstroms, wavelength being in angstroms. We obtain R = 1.0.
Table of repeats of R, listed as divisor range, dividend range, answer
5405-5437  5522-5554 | 1.08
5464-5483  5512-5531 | 1.04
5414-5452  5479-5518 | 1.01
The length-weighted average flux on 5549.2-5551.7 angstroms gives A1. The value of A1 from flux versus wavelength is 10.7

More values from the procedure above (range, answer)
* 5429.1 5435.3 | 9.24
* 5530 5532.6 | 9.19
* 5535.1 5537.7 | 10.9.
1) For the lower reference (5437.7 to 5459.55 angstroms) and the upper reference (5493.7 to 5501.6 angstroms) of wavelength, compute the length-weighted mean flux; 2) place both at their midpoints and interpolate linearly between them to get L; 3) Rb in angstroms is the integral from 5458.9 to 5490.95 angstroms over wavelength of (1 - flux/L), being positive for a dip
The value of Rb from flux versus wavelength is -0.7 angstroms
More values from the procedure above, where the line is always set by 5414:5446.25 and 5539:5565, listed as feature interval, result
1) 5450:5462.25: 0.1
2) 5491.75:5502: 0.6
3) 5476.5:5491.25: -0.5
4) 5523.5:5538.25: 0.0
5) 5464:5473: 0.3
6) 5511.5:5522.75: 0.2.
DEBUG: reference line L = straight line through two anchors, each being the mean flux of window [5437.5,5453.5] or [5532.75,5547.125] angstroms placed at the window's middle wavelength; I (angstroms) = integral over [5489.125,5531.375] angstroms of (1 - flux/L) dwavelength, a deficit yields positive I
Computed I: 1.1 angstroms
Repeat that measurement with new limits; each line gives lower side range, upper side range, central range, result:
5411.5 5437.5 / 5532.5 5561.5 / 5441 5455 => -1.3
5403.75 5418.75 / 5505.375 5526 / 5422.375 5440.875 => 0.8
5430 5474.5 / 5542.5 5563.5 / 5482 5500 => 0.0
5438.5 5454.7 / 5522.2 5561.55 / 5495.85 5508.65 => 0.6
